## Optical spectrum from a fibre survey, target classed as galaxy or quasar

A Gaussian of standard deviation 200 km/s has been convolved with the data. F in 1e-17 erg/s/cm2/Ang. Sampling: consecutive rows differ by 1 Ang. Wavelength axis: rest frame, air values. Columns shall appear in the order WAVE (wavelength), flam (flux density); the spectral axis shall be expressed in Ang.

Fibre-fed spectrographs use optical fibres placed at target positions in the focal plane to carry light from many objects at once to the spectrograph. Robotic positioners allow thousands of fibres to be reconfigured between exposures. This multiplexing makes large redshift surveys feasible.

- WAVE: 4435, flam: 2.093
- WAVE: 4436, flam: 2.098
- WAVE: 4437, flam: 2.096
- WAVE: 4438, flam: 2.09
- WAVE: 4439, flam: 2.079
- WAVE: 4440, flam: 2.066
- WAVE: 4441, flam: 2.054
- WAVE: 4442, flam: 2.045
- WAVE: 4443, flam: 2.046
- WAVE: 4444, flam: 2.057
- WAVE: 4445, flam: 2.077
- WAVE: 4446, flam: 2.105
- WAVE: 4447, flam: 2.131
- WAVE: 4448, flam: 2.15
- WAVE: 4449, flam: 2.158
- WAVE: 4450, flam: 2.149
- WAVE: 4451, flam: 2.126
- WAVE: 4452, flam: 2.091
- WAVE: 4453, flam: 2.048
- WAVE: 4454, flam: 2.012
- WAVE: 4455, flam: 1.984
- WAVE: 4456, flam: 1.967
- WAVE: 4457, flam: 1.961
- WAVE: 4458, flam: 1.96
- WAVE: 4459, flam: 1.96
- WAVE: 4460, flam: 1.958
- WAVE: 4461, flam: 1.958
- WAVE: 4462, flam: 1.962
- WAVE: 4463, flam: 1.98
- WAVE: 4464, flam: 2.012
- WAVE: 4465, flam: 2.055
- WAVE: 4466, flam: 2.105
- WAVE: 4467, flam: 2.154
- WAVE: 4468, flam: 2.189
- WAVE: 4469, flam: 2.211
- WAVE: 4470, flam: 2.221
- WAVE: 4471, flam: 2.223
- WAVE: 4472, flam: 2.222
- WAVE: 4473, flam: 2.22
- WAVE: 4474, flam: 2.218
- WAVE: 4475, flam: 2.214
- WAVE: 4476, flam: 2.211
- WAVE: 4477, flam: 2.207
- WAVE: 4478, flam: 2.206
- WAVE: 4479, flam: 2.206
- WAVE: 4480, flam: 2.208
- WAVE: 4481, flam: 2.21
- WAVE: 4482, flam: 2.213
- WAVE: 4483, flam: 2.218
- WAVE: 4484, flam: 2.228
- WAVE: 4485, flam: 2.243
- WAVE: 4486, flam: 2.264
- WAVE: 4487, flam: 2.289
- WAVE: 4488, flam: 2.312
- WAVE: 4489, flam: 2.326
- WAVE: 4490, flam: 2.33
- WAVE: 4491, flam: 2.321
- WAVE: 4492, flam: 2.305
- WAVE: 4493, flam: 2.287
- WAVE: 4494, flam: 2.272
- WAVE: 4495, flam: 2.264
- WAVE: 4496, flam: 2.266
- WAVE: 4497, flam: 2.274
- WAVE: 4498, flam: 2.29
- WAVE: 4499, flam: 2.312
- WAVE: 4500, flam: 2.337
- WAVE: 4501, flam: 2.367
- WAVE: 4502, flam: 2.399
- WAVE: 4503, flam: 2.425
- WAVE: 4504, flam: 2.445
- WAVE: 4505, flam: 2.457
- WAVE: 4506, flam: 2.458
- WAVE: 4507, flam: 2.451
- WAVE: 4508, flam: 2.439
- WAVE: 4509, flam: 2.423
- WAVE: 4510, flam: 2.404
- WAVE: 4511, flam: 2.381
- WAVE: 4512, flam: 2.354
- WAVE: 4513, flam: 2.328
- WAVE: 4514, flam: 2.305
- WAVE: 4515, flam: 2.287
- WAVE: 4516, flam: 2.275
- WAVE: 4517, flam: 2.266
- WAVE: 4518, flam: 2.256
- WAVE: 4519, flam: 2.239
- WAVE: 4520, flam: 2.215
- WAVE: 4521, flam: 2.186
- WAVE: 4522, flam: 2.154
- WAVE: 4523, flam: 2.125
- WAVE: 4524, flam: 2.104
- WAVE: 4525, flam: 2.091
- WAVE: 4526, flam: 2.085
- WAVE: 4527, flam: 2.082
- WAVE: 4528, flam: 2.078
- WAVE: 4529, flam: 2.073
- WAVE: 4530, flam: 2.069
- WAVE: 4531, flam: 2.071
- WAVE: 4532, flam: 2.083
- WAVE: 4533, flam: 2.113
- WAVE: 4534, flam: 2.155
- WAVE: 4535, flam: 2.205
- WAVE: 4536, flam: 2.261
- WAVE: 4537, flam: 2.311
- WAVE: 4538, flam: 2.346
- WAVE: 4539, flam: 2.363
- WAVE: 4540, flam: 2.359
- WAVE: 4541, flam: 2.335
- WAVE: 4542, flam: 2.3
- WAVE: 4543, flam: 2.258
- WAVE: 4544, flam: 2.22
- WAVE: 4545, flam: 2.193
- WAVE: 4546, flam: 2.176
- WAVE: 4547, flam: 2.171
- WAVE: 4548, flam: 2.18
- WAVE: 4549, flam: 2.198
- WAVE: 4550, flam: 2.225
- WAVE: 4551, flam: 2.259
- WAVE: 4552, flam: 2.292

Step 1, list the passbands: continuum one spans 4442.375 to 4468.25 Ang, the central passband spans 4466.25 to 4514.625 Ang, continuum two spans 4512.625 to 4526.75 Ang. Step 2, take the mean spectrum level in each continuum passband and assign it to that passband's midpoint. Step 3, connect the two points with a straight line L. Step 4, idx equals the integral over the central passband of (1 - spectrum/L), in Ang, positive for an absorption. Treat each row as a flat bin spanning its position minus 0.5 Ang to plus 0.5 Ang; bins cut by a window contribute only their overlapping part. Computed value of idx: -3.6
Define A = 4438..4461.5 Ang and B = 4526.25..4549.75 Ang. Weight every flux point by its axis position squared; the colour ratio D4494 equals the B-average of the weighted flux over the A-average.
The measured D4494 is 1.12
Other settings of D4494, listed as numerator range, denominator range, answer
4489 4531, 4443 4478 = 1.11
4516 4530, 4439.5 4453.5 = 1.06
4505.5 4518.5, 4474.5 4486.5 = 1.08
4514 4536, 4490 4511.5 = 0.92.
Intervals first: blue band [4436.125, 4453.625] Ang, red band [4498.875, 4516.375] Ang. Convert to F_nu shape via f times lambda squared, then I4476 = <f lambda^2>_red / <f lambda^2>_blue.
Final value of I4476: 1.17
